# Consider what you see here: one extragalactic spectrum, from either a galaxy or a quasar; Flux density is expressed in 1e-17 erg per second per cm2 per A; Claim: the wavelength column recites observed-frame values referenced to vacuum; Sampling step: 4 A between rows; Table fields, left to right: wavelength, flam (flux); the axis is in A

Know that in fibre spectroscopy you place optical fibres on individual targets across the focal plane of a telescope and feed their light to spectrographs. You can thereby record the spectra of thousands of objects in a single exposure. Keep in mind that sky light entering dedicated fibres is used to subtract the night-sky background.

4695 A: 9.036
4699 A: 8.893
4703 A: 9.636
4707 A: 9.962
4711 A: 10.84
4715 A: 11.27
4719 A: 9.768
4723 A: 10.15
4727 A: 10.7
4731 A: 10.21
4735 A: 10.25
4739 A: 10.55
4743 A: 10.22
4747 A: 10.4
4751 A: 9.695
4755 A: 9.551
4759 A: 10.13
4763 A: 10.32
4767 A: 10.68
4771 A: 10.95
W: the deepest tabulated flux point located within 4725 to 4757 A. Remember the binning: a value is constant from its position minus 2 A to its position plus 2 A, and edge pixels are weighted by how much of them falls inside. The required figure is 9.551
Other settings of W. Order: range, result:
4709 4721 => 9.768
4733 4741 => 10.25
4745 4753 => 9.695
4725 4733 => 10.21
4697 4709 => 8.893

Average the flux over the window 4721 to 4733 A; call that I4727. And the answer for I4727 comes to 10.4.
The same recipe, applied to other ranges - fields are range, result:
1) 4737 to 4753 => 10.2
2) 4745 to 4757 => 9.88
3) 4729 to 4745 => 10.3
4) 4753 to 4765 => 10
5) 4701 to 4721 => 10.3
